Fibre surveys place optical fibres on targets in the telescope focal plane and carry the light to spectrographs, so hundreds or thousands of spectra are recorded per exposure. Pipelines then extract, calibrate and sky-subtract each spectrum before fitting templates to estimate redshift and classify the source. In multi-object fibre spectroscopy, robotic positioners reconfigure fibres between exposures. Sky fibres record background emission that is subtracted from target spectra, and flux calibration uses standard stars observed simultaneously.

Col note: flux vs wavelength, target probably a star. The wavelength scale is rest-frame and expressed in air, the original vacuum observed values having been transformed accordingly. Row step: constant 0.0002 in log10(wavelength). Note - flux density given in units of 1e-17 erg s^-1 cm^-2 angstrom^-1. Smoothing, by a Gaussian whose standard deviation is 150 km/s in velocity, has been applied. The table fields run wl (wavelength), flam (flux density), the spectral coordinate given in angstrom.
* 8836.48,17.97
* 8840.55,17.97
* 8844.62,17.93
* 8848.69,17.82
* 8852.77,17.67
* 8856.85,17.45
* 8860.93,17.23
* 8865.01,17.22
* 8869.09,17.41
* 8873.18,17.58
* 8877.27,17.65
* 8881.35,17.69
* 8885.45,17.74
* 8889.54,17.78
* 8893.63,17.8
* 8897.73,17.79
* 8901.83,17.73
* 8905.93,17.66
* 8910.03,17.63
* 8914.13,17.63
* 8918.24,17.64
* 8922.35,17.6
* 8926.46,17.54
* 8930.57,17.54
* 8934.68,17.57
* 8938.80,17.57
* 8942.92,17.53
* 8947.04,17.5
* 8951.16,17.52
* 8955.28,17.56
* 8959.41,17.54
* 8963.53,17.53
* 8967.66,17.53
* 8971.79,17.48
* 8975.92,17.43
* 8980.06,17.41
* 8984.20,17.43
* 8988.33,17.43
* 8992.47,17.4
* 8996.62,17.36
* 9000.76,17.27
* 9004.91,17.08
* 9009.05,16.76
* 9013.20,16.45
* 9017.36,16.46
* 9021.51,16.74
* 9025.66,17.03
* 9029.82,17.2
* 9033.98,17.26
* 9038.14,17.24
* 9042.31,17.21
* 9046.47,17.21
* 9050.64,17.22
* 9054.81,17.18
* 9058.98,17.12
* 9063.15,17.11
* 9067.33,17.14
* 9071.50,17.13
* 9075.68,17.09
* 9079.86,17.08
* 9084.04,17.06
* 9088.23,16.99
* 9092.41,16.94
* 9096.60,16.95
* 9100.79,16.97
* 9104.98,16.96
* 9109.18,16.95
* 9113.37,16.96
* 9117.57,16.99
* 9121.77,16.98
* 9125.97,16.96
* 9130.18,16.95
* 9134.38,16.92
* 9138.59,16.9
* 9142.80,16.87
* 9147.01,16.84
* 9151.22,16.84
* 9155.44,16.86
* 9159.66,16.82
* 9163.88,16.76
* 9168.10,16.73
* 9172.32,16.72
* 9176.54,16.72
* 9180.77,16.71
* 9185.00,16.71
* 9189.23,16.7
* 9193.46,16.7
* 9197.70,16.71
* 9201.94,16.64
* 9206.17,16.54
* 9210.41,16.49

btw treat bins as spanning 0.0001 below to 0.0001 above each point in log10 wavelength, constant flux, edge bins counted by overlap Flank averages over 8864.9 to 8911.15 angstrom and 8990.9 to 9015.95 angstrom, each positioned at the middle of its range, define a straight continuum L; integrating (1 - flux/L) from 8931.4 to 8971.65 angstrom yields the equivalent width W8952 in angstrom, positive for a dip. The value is -0.5 angstrom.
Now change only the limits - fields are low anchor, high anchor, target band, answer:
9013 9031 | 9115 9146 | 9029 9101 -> -1.2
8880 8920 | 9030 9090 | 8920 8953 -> 0.1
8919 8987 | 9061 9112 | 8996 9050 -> 0.8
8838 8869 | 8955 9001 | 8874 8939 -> -0.4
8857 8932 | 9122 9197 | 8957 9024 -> 0.4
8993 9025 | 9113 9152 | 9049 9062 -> -0.2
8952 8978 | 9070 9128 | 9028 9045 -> 0.0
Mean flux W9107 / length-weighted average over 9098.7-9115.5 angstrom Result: 17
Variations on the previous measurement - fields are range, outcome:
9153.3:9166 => 16.8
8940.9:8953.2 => 17.5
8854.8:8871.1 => 17.3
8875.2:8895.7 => 17.7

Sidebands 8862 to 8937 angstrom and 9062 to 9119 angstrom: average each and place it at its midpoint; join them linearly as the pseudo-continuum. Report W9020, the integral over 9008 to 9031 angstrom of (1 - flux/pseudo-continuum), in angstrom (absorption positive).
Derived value 0.65 angstrom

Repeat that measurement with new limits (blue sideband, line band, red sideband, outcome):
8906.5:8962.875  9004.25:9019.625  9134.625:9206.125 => 0.6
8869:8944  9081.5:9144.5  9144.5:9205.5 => 0.0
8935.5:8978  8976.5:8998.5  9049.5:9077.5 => 0.0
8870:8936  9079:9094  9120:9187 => 0.0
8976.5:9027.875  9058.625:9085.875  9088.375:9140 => -0.2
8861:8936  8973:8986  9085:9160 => 0.0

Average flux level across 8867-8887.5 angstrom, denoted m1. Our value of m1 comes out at 17.6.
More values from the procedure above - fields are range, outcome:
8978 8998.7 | 17.4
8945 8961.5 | 17.5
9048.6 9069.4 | 17.2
